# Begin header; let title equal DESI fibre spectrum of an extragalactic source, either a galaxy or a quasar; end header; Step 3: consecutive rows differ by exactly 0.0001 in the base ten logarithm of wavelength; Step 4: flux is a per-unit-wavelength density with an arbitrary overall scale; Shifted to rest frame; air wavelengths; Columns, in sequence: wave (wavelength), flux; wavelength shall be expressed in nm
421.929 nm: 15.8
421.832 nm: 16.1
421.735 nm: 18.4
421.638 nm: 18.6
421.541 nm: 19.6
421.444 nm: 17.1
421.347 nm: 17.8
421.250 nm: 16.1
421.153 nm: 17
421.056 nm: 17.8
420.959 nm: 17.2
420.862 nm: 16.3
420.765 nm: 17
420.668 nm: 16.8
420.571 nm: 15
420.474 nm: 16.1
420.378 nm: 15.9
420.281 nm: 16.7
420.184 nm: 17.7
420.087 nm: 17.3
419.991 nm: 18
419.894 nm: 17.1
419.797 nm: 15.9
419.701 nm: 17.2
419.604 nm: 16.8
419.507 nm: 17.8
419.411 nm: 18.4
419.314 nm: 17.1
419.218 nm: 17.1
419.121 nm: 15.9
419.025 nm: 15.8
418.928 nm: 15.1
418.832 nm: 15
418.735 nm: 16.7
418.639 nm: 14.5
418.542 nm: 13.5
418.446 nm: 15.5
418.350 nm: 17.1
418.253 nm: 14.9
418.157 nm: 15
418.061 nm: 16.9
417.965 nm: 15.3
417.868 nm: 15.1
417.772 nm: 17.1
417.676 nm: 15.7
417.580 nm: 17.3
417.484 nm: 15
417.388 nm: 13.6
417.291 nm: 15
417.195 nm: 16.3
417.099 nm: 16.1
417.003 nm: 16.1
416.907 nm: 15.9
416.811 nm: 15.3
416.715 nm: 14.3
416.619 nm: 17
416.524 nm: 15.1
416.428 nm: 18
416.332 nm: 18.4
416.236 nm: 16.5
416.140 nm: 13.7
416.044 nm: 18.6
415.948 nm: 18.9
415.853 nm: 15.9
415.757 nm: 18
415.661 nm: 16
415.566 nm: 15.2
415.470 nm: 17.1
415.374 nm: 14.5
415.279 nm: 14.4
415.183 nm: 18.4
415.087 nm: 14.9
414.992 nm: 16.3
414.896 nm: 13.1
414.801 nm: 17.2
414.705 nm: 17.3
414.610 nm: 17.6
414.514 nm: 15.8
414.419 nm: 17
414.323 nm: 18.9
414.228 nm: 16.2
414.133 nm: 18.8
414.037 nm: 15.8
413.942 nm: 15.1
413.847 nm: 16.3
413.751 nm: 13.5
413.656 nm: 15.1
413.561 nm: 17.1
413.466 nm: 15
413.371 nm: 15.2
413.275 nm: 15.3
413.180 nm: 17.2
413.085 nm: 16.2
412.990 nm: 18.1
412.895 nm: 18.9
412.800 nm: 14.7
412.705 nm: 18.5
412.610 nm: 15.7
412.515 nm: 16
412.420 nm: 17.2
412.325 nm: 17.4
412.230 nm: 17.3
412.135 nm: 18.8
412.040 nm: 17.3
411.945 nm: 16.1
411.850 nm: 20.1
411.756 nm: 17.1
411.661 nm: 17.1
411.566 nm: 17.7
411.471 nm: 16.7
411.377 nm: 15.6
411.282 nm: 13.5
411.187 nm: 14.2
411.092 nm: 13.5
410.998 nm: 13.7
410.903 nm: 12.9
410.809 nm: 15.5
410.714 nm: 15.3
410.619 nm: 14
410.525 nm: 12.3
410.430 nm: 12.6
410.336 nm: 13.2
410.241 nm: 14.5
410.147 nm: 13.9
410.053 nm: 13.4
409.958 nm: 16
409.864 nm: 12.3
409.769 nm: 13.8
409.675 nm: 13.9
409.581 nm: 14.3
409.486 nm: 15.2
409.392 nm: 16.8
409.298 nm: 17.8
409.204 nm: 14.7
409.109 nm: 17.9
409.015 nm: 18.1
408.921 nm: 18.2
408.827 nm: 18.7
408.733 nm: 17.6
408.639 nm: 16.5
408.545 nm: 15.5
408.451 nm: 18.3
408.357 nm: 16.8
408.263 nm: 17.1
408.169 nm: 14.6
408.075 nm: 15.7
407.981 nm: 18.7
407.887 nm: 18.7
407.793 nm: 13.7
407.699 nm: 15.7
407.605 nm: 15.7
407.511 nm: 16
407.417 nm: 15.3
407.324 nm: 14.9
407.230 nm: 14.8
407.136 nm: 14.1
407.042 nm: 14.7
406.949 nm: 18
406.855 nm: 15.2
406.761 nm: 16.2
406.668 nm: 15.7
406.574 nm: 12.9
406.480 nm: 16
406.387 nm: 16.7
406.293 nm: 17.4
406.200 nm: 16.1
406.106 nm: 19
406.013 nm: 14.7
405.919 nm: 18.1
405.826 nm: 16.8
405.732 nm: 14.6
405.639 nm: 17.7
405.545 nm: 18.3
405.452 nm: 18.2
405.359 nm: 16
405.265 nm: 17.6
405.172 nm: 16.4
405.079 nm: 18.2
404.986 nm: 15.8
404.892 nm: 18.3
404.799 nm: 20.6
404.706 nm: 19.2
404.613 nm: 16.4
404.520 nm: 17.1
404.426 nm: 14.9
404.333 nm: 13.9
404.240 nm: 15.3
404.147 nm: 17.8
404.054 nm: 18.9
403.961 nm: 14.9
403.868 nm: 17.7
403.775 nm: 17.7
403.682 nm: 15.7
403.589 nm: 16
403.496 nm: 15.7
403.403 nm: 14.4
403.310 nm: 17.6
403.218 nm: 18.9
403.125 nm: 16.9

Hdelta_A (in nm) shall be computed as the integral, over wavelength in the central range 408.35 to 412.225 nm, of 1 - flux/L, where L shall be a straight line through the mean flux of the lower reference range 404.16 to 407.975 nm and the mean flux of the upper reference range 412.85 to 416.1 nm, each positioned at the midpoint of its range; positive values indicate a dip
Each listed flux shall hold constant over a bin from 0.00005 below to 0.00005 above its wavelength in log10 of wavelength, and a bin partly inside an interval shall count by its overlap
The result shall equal 0.18 nm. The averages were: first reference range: 16.4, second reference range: 16.4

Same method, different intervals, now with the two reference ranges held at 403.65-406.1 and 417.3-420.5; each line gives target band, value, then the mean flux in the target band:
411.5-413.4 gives -0.064 nm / 17.1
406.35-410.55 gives 0.290 nm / 15.6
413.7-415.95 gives 0.017 nm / 16.3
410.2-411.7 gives 0.192 nm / 14.5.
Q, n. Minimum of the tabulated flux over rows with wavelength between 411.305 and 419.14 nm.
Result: 13.1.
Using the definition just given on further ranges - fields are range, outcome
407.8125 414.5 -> 12.3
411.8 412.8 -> 14.7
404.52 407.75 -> 12.9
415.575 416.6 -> 13.7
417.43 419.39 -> 13.5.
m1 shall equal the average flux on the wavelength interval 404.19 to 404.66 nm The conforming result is 15.5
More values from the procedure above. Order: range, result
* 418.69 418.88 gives 15.8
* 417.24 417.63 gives 15.2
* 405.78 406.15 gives 17.2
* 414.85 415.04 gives 14.7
